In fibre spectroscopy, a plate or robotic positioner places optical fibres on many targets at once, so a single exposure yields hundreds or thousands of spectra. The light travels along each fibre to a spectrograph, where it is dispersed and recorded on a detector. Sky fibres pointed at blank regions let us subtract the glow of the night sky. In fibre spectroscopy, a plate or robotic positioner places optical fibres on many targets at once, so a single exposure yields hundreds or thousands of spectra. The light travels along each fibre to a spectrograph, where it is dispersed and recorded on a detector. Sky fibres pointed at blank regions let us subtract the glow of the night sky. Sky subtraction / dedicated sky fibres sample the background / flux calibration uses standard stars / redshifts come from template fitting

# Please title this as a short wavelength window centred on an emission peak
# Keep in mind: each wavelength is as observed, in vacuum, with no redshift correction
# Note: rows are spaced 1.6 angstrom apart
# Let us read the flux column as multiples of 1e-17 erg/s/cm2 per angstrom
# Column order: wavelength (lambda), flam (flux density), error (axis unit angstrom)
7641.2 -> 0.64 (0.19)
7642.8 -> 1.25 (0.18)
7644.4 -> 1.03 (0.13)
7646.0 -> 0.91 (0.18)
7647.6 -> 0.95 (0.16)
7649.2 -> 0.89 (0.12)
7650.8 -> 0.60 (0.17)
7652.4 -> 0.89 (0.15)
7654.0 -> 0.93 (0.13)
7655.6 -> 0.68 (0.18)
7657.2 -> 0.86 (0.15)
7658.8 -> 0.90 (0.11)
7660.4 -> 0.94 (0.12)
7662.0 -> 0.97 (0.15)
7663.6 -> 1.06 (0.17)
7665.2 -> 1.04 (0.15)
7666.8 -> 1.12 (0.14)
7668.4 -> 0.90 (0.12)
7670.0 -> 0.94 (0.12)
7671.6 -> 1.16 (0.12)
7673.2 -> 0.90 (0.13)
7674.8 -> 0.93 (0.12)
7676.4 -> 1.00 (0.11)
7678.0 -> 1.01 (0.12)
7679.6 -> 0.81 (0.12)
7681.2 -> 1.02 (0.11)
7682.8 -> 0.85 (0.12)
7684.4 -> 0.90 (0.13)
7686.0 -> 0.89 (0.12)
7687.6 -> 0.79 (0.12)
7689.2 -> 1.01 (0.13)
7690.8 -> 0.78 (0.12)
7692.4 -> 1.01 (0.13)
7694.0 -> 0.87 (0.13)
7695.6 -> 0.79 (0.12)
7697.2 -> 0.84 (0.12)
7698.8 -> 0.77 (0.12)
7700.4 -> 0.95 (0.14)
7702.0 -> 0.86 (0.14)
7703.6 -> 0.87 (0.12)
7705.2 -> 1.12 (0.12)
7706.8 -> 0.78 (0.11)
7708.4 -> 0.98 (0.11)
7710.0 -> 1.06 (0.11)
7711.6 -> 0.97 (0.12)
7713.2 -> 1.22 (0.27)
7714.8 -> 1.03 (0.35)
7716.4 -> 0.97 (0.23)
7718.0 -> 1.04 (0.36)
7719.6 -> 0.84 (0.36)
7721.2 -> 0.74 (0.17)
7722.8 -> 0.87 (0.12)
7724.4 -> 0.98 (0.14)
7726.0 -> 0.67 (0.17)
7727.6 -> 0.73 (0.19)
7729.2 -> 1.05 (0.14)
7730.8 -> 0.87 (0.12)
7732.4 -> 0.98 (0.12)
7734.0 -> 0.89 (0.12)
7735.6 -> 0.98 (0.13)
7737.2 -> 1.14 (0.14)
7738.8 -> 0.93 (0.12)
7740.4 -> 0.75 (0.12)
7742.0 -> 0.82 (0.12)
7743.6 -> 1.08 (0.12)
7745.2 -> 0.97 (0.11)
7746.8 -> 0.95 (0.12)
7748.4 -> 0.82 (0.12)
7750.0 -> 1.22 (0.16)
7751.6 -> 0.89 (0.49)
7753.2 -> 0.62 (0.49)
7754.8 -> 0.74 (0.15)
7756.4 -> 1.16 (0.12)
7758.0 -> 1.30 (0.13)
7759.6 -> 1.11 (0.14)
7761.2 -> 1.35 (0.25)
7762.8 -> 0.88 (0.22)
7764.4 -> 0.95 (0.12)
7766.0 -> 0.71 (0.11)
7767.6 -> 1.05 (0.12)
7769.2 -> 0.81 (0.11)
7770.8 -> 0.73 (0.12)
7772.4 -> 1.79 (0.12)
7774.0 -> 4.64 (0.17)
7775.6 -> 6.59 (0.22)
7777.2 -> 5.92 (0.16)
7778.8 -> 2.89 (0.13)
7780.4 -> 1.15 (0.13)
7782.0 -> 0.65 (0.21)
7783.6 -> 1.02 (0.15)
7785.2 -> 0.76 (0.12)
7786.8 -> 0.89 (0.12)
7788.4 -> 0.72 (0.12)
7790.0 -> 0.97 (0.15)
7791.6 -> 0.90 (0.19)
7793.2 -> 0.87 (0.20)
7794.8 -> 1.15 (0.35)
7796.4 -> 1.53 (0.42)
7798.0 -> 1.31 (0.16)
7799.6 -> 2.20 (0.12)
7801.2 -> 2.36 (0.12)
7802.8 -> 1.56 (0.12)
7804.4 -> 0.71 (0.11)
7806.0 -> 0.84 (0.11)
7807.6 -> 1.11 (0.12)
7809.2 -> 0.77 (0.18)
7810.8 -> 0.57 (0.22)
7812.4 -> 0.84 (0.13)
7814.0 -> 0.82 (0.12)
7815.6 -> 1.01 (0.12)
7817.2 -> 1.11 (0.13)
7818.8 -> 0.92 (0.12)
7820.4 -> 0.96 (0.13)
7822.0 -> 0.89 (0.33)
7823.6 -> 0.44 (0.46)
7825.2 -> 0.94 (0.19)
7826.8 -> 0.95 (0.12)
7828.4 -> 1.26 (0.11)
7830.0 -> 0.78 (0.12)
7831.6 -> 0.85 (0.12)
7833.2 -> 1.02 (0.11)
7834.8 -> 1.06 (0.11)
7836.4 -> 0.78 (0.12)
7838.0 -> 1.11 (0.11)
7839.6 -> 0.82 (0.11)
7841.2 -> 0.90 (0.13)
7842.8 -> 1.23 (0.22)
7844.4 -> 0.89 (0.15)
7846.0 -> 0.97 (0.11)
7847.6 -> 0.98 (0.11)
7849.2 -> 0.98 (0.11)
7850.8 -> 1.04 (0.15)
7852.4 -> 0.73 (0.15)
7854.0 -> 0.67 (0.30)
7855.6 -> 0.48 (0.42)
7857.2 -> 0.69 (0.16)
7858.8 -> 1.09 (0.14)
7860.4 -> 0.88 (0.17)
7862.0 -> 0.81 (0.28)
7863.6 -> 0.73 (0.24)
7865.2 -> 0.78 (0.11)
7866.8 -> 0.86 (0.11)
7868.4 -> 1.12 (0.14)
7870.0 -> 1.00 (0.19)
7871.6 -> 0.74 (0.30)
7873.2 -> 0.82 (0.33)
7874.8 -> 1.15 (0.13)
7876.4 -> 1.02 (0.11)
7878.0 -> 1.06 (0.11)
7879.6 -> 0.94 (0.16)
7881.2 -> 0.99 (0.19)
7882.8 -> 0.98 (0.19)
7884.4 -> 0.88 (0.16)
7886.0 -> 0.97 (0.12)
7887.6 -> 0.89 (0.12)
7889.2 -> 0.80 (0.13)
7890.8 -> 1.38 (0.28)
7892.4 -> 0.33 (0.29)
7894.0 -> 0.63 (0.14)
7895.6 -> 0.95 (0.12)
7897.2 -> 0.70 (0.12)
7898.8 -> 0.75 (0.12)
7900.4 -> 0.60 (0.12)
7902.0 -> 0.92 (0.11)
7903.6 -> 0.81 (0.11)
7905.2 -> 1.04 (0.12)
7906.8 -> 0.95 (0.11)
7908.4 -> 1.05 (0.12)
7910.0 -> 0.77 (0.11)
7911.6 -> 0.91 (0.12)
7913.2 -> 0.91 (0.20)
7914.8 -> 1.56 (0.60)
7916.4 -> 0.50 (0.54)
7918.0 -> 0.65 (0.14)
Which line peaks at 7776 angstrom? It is H-alpha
